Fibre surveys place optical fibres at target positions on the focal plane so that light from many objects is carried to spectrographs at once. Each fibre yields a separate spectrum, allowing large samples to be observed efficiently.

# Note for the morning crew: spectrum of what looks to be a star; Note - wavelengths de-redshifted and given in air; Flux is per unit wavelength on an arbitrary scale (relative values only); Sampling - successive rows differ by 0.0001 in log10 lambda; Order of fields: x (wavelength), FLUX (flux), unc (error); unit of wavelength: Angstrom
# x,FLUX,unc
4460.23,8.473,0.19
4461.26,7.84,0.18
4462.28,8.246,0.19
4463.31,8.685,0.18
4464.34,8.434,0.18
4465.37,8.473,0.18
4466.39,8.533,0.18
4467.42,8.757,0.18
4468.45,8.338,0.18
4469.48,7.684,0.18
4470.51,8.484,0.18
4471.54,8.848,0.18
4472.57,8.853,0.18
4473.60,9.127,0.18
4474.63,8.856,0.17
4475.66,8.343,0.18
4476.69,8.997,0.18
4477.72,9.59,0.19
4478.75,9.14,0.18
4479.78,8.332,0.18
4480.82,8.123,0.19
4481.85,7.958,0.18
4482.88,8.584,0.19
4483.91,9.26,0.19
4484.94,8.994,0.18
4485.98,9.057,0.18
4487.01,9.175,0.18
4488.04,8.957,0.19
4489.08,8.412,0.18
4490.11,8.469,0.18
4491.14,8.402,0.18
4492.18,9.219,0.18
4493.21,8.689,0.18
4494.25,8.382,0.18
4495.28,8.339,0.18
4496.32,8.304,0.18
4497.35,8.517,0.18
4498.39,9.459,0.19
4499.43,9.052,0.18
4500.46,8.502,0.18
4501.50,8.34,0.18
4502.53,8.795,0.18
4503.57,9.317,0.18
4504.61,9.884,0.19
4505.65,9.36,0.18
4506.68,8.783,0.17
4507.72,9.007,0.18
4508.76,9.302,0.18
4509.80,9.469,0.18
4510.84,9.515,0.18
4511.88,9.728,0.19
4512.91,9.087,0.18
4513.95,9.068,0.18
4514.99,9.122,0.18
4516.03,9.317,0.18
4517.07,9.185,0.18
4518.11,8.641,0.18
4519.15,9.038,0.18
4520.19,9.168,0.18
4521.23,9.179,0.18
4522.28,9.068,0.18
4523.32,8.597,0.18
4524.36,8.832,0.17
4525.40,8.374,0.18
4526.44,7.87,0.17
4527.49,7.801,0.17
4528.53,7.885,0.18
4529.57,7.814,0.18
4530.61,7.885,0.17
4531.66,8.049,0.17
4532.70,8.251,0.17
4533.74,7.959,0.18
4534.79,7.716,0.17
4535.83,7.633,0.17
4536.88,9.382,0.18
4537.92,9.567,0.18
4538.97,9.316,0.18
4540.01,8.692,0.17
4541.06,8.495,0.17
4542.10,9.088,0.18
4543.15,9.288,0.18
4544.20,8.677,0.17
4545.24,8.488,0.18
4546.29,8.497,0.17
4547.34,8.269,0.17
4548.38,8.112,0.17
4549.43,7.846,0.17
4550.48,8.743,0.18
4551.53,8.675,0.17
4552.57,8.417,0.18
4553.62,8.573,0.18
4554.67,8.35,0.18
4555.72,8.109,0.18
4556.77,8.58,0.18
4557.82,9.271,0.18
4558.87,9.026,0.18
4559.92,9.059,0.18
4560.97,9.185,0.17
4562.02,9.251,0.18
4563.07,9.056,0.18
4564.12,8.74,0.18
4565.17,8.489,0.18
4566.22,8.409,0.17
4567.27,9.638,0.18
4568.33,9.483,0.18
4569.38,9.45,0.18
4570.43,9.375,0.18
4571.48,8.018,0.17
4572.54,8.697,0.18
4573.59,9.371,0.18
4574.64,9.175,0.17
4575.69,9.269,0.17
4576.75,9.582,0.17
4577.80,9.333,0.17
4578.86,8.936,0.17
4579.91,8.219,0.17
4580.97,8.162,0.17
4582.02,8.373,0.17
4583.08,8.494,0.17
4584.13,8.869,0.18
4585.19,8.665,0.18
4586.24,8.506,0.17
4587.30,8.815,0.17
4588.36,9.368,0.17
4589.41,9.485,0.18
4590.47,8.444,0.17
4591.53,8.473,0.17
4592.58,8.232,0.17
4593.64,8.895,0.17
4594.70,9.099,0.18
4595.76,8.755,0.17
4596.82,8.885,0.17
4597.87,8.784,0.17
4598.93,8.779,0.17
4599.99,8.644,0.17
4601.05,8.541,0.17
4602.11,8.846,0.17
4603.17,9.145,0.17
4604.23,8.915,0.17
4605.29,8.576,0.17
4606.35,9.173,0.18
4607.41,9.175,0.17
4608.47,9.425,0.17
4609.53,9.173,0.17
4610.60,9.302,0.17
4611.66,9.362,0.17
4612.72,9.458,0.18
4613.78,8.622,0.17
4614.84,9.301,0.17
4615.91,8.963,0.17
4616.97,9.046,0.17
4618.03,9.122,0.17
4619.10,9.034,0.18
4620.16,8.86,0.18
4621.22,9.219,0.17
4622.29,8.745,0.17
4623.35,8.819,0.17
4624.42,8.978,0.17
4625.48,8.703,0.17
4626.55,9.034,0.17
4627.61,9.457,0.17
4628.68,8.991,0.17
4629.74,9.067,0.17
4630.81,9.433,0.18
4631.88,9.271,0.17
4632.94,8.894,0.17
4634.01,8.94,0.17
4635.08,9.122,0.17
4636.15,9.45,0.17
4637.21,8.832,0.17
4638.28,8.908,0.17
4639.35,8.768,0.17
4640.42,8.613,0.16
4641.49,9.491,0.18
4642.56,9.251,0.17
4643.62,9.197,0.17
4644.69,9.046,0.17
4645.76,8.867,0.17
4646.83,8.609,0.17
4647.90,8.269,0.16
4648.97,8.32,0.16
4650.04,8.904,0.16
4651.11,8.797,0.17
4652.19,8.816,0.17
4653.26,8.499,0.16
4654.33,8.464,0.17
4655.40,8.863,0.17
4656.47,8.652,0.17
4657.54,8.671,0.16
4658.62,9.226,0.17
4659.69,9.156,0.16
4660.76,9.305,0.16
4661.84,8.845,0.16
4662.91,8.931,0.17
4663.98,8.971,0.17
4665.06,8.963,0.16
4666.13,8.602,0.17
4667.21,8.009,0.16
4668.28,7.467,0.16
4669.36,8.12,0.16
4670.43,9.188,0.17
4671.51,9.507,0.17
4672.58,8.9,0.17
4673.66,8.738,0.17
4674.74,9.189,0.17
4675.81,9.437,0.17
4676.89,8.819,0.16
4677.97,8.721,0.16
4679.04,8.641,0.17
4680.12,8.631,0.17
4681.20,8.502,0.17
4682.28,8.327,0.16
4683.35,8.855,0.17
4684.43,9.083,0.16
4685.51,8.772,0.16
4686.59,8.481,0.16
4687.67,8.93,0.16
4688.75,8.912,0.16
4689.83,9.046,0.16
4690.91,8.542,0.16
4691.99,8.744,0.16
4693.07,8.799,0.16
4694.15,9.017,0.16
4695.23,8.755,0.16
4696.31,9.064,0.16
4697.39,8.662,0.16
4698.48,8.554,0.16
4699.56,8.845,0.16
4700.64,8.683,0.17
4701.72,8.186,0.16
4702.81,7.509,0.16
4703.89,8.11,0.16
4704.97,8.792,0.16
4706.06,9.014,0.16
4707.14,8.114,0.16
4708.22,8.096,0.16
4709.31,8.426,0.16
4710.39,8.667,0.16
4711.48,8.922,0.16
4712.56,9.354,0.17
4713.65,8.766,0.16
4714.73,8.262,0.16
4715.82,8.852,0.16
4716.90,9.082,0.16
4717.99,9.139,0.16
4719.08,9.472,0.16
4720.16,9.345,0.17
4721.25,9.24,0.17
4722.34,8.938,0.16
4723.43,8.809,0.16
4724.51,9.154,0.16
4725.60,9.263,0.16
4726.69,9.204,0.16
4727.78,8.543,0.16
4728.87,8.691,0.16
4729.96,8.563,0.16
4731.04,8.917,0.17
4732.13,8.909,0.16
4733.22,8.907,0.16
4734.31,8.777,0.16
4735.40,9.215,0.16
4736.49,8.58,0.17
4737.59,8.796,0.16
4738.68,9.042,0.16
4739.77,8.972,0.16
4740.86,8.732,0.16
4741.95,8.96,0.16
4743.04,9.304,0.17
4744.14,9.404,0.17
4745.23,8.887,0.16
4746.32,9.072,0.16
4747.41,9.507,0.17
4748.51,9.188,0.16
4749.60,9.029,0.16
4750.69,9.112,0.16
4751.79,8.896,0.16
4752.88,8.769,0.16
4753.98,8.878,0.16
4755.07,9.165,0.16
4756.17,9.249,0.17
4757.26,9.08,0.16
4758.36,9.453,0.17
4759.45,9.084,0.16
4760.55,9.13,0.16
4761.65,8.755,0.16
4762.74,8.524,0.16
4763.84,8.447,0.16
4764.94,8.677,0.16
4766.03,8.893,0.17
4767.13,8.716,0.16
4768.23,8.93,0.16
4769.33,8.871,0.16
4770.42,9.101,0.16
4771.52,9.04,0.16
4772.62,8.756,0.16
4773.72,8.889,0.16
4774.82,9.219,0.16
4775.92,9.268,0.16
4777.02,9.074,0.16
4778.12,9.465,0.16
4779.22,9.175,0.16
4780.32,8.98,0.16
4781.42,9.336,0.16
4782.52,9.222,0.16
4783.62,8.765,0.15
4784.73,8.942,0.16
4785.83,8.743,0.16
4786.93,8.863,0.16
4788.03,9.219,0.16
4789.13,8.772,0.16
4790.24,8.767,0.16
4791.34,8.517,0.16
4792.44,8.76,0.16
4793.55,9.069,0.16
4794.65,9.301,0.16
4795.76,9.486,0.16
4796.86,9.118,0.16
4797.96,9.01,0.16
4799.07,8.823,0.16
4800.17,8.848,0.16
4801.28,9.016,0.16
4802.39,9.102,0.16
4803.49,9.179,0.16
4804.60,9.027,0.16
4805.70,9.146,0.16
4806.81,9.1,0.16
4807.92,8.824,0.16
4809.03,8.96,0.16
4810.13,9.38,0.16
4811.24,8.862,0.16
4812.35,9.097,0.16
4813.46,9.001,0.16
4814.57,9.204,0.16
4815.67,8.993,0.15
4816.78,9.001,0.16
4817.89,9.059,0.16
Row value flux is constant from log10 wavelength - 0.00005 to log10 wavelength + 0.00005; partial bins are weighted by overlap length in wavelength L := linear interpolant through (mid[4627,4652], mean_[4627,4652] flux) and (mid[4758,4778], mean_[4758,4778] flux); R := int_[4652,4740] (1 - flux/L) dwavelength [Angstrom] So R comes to 1.7 Angstrom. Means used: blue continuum 8.98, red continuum 8.94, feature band 8.79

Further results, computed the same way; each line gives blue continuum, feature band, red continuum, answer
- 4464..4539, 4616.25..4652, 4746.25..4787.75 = -0.40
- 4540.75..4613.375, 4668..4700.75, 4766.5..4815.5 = 0.55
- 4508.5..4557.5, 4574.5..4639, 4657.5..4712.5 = -1.98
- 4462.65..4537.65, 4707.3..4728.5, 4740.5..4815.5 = 0.11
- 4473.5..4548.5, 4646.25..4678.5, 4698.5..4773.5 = 0.27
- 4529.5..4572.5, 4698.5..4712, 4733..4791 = 0.69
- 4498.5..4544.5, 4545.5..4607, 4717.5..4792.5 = 0.36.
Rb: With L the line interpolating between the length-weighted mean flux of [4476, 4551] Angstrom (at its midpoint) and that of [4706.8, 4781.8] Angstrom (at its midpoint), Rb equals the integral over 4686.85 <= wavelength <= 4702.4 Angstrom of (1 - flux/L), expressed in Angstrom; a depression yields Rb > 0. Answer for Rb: 0.3 Angstrom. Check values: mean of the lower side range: 8.74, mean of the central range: 8.75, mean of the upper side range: 8.96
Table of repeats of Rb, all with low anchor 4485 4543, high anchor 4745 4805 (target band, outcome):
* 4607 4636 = -0.7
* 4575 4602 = 0.2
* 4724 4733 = 0.1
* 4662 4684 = 0.5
